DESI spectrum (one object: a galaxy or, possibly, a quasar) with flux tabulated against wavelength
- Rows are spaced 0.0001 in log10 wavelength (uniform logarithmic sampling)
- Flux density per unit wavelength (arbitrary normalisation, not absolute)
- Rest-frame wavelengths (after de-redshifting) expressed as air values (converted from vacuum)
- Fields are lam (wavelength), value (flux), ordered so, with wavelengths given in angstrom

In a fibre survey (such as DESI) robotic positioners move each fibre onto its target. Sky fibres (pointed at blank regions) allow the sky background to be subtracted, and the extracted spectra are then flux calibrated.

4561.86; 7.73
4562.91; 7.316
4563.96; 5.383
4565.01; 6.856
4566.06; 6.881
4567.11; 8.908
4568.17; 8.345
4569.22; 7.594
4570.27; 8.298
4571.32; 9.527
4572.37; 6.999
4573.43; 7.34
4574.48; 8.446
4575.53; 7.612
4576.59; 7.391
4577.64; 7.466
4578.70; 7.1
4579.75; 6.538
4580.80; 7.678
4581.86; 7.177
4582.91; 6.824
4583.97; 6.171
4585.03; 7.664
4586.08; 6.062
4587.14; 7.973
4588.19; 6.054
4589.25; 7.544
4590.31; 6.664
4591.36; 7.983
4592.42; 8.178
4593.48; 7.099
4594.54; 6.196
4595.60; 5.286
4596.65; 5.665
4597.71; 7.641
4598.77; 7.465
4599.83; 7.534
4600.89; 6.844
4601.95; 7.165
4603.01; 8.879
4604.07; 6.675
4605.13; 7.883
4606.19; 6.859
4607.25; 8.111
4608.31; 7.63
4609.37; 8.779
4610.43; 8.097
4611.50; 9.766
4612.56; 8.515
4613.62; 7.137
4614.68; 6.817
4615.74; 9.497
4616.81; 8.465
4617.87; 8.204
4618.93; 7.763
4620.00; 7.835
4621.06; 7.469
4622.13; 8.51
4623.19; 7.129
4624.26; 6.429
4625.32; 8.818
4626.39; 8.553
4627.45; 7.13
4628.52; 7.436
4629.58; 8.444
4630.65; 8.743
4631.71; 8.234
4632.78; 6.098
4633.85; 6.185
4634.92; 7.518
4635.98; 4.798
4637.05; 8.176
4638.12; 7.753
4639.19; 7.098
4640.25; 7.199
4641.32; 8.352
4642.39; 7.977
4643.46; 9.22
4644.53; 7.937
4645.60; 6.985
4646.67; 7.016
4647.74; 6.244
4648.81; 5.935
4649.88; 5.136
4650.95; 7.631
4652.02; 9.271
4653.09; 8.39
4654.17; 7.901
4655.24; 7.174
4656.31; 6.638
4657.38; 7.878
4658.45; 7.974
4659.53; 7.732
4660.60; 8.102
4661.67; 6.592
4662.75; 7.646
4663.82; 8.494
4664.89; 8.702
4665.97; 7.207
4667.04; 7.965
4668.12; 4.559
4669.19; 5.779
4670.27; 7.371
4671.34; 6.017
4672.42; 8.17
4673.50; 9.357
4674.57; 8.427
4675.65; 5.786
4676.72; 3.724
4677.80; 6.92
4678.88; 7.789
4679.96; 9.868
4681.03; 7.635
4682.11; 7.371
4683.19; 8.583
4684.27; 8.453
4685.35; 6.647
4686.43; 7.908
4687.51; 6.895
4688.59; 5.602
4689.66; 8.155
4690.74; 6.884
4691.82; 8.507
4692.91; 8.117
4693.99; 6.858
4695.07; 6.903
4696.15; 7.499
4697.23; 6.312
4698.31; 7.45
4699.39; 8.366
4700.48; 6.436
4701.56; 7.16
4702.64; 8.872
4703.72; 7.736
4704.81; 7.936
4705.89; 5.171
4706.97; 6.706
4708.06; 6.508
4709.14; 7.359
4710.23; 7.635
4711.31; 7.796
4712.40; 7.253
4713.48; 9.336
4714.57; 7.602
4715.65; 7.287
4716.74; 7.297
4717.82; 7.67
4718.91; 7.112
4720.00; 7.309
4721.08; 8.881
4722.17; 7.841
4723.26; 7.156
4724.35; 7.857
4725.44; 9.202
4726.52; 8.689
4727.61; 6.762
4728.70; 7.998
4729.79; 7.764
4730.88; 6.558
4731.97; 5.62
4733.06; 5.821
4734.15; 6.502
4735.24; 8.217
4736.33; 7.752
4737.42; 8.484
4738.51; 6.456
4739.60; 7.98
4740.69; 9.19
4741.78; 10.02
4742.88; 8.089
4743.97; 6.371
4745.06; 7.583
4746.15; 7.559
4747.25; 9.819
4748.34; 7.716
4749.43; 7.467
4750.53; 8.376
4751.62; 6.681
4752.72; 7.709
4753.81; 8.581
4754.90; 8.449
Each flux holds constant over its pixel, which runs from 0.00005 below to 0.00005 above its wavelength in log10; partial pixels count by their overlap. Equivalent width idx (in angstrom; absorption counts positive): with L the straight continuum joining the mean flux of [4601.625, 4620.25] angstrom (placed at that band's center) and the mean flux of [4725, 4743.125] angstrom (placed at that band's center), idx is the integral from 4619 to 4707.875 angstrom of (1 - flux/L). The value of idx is 5.3 angstrom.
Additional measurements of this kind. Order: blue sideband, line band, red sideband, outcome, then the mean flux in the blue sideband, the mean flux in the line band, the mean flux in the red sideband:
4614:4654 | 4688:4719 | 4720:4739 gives 0.6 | 7.58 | 7.37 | 7.5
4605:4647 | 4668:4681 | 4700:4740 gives 0.9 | 7.77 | 7.09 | 7.45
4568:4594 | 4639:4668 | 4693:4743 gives -0.2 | 7.42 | 7.53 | 7.53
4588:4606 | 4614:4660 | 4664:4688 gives -2.2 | 7.12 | 7.57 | 7.34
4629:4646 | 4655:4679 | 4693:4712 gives 0.7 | 7.55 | 7.21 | 7.24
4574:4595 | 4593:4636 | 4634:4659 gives -1.7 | 7.19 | 7.58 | 7.38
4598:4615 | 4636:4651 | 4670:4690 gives 0.7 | 7.77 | 7.24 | 7.4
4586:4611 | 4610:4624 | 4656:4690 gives -1.4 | 7.28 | 8.05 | 7.37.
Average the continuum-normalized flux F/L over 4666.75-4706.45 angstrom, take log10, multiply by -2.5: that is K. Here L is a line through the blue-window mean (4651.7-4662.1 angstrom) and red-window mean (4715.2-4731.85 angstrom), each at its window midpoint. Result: 0.06 mag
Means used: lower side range 7.75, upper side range 7.64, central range 7.27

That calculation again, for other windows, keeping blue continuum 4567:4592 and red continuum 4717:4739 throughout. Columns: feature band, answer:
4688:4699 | 0.03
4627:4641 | 0.02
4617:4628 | -0.05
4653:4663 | -0.01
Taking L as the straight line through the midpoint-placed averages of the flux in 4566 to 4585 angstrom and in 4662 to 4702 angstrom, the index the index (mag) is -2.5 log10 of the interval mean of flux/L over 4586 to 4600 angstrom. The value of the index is 0.087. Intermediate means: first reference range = 7.59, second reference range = 7.33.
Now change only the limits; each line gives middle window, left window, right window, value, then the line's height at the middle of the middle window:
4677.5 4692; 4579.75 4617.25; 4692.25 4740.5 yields -0.03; 7.44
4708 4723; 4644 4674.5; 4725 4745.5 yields -0.01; 7.56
